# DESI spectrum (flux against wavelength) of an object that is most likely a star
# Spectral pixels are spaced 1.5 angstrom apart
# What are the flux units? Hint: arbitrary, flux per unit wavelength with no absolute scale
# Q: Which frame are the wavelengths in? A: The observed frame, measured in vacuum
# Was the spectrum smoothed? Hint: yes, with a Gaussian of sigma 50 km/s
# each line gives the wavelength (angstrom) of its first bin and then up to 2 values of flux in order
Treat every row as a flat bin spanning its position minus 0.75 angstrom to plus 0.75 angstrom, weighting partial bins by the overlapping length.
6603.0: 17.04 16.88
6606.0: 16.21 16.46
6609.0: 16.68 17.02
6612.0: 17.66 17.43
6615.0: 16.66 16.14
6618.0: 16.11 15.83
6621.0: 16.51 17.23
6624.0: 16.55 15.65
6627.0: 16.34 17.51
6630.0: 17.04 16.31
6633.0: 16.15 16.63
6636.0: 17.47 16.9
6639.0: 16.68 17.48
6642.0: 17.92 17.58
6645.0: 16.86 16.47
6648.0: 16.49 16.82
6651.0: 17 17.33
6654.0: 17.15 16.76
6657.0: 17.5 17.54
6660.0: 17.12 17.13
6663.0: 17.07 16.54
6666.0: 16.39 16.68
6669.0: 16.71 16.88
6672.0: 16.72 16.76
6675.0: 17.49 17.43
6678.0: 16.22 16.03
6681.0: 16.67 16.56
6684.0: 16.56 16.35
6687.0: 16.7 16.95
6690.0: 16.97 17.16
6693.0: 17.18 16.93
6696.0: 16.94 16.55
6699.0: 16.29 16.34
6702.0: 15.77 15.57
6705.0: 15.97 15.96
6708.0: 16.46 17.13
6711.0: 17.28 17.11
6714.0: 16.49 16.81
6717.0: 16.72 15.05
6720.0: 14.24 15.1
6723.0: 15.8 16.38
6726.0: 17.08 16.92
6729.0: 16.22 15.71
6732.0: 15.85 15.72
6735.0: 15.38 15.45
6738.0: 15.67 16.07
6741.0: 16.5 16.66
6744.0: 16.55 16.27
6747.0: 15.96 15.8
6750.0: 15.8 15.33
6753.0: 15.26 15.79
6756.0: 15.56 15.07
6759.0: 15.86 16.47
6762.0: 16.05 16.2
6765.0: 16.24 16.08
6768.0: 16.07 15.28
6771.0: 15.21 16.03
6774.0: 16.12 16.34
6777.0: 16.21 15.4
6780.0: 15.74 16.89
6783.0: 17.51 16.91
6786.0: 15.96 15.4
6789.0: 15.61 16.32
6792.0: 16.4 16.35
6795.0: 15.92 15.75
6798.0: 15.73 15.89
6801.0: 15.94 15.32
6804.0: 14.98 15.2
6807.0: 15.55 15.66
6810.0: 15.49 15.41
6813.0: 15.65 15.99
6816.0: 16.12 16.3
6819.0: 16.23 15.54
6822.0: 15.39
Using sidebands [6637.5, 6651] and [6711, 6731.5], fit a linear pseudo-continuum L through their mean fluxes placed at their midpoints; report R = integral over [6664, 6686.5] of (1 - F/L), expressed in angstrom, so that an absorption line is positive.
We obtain 0.0 angstrom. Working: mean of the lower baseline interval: 17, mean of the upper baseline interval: 16.2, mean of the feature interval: 16.7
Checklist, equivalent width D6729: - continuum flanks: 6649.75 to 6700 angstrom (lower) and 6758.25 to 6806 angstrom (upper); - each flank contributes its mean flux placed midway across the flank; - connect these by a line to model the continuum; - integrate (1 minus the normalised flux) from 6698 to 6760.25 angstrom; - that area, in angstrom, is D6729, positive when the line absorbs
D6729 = 1.5 angstrom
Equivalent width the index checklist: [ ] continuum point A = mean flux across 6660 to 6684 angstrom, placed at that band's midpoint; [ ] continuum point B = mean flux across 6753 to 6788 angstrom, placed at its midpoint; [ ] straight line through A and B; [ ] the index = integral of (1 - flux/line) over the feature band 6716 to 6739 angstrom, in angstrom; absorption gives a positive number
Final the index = 0.7 angstrom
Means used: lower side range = 16.8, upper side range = 16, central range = 15.8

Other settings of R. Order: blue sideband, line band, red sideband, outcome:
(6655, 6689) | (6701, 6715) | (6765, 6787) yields 0.1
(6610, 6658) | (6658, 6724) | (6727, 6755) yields -0.7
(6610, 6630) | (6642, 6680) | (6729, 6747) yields -1.1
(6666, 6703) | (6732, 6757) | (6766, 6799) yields 0.7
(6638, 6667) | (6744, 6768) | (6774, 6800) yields 0.7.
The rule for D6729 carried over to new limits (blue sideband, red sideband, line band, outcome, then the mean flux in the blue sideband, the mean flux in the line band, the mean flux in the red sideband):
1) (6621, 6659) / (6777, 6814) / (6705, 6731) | 0.2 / 16.9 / 16.3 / 15.9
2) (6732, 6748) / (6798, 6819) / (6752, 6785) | -0.3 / 16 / 16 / 15.7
